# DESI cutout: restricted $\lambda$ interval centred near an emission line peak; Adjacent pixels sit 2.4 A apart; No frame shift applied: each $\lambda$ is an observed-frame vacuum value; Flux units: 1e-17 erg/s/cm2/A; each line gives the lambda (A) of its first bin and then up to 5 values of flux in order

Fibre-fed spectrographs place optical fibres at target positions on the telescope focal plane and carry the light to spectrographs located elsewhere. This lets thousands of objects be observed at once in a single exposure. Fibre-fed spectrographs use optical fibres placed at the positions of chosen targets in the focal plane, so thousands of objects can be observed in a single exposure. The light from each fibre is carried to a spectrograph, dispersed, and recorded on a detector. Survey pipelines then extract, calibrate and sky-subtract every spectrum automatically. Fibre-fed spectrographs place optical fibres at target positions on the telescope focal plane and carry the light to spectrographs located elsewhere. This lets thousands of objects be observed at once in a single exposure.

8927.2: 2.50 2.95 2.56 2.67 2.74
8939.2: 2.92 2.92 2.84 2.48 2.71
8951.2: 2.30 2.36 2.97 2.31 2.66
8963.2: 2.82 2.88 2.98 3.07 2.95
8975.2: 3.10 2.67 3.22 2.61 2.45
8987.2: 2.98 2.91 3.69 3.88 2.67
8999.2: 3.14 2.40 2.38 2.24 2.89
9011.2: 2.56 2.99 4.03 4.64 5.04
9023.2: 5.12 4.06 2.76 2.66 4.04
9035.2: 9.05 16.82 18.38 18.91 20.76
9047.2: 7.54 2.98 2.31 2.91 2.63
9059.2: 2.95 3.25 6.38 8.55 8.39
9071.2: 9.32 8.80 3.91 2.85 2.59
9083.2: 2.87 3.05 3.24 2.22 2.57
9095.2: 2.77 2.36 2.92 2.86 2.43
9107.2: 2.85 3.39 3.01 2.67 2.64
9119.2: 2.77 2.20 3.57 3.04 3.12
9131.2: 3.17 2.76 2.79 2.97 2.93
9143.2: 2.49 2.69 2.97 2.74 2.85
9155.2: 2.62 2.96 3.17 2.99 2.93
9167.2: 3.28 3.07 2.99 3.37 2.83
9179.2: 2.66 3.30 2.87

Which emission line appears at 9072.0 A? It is [N II]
